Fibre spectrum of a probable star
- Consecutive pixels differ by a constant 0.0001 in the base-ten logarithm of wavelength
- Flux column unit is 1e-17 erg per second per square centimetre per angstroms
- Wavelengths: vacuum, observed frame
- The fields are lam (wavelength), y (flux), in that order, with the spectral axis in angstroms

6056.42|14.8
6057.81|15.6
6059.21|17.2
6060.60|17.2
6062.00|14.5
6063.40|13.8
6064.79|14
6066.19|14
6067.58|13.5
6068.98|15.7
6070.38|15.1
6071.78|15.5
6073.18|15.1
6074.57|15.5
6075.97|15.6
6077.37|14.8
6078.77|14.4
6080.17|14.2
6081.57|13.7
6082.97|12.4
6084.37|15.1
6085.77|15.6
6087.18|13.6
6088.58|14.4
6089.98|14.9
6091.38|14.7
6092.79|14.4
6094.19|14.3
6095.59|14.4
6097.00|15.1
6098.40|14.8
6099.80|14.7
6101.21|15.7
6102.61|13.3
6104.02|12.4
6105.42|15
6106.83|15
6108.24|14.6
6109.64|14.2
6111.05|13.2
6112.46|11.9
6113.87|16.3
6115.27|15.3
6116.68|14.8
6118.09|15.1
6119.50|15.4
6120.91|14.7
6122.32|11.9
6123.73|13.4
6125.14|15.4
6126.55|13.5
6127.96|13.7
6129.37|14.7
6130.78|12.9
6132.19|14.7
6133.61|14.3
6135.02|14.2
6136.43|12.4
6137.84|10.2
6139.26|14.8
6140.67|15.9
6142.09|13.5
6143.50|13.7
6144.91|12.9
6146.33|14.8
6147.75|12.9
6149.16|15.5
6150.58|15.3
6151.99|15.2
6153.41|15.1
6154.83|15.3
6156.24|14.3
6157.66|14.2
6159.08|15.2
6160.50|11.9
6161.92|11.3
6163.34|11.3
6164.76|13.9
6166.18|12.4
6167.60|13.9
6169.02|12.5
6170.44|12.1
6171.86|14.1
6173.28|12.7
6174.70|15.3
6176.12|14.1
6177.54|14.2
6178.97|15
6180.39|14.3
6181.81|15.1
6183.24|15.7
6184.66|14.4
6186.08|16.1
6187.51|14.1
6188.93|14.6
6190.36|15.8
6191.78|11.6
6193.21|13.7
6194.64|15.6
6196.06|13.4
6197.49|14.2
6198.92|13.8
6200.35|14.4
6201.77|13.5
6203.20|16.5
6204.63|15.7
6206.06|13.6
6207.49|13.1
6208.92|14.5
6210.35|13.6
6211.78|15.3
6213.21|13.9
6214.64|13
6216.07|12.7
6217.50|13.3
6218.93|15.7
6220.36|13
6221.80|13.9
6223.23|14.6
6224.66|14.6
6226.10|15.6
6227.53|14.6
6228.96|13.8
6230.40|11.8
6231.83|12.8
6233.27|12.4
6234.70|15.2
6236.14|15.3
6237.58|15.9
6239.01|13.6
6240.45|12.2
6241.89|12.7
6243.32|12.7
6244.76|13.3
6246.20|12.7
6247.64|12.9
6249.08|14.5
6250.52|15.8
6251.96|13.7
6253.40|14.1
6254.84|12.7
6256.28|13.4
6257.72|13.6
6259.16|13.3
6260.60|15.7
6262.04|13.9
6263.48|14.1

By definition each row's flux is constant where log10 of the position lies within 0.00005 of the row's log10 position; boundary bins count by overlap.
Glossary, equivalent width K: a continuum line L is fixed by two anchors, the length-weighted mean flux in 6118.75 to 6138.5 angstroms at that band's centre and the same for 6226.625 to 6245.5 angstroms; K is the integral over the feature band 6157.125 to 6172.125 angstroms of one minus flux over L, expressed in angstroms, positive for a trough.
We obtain 0.8 angstroms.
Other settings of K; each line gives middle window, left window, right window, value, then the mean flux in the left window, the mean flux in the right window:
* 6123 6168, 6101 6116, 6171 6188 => 1.79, 14.2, 14.6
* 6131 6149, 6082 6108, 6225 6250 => 0.59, 14.4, 13.7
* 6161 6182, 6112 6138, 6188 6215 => 1.07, 14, 14.2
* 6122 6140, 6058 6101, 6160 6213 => 1.01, 14.8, 14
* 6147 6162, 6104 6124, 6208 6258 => -0.21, 14.3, 13.8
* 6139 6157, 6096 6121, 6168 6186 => -0.27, 14.5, 14.2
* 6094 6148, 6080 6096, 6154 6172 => -1.04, 14.3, 13.2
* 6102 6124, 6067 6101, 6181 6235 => 0.57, 14.7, 14.2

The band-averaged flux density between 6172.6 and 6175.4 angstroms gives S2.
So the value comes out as 14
